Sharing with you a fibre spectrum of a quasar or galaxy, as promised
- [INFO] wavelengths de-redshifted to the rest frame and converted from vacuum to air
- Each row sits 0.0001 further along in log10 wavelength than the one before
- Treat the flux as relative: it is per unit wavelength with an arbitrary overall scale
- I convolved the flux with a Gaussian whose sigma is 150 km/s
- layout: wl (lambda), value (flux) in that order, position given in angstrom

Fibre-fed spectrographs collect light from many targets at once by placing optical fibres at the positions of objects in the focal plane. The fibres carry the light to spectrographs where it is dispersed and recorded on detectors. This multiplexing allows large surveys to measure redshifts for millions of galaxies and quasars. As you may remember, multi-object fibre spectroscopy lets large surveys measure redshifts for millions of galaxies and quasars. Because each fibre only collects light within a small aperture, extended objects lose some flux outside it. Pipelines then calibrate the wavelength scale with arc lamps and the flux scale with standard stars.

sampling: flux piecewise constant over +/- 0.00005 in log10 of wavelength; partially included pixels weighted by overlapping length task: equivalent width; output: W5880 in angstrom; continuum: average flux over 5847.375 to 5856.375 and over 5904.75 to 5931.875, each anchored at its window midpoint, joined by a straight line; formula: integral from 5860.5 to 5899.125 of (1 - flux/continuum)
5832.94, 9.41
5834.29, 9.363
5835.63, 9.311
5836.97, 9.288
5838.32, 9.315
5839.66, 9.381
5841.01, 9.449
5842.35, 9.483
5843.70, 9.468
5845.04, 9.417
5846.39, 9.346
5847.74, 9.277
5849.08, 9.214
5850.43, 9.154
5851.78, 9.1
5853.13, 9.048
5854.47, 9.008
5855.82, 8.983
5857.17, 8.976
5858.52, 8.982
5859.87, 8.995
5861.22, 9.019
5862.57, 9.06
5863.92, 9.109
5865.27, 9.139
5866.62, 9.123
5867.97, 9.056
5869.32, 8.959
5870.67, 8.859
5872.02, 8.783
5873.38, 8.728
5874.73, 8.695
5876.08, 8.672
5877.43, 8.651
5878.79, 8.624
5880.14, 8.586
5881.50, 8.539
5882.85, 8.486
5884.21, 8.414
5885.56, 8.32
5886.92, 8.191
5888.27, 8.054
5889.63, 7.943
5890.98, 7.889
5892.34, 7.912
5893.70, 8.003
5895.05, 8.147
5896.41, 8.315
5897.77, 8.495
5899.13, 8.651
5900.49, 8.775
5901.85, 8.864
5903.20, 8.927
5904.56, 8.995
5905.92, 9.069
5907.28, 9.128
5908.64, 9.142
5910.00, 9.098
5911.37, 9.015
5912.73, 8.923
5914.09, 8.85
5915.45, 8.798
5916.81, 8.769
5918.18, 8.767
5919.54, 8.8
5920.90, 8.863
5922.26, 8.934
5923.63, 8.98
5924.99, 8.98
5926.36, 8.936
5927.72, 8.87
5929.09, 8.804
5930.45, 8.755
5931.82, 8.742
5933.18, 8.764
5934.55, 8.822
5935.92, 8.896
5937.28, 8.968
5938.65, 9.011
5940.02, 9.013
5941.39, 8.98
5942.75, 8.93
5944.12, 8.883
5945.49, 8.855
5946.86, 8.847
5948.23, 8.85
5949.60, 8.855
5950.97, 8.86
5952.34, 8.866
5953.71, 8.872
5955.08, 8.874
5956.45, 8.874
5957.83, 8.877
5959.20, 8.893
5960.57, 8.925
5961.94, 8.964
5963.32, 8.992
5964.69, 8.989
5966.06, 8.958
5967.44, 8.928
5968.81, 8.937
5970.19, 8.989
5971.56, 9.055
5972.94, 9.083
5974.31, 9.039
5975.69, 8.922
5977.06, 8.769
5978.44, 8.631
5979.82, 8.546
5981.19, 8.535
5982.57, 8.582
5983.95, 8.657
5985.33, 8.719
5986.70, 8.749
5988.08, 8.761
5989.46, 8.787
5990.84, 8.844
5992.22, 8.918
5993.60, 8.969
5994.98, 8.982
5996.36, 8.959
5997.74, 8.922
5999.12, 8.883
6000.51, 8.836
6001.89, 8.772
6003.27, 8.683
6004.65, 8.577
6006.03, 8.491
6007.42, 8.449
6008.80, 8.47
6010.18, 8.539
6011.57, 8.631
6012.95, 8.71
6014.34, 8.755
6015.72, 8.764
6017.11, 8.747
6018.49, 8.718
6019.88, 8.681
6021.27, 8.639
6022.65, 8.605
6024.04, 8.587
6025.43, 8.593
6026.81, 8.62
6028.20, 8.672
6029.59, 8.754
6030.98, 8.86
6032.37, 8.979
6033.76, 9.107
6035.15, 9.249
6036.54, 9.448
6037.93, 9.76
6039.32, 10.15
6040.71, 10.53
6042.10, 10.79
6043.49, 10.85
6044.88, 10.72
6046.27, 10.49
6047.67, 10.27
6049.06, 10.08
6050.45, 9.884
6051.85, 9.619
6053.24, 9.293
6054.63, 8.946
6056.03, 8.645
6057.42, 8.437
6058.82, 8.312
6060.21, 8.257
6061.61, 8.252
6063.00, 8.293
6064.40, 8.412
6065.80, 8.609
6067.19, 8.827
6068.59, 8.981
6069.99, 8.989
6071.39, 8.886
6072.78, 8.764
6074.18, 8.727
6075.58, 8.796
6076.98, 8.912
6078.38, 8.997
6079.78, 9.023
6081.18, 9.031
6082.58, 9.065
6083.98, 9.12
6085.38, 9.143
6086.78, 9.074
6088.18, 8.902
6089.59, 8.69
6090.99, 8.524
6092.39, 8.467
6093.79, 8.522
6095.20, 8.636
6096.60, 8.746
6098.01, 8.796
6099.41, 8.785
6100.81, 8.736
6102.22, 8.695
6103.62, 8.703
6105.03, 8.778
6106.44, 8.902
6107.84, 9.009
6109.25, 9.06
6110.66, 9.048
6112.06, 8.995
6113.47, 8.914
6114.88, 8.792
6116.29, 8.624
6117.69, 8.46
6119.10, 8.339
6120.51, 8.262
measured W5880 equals 2.0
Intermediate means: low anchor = 9.11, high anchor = 8.91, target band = 8.56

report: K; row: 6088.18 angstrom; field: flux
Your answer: 8.902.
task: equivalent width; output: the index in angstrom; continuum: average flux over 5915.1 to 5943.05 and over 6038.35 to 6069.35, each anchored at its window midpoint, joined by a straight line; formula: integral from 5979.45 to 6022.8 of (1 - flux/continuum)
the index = 2.2 angstrom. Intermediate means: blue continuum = 8.88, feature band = 8.72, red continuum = 9.39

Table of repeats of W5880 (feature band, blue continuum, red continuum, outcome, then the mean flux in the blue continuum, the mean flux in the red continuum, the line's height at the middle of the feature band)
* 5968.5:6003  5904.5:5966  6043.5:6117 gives 0.37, 8.91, 8.96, 8.93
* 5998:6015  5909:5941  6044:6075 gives 0.66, 8.89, 9.09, 9.01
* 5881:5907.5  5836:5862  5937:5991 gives 1.83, 9.2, 8.87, 9.07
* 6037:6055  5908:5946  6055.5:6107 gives -2.75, 8.9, 8.74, 8.78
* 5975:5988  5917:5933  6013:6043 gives 0.44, 8.85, 9.1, 8.99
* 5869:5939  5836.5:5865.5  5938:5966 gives 2.70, 9.19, 8.91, 9.04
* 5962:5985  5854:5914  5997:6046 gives 0.22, 8.71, 9.06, 8.94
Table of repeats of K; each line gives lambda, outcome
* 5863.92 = 9.109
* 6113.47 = 8.914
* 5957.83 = 8.877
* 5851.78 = 9.1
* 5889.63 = 7.943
